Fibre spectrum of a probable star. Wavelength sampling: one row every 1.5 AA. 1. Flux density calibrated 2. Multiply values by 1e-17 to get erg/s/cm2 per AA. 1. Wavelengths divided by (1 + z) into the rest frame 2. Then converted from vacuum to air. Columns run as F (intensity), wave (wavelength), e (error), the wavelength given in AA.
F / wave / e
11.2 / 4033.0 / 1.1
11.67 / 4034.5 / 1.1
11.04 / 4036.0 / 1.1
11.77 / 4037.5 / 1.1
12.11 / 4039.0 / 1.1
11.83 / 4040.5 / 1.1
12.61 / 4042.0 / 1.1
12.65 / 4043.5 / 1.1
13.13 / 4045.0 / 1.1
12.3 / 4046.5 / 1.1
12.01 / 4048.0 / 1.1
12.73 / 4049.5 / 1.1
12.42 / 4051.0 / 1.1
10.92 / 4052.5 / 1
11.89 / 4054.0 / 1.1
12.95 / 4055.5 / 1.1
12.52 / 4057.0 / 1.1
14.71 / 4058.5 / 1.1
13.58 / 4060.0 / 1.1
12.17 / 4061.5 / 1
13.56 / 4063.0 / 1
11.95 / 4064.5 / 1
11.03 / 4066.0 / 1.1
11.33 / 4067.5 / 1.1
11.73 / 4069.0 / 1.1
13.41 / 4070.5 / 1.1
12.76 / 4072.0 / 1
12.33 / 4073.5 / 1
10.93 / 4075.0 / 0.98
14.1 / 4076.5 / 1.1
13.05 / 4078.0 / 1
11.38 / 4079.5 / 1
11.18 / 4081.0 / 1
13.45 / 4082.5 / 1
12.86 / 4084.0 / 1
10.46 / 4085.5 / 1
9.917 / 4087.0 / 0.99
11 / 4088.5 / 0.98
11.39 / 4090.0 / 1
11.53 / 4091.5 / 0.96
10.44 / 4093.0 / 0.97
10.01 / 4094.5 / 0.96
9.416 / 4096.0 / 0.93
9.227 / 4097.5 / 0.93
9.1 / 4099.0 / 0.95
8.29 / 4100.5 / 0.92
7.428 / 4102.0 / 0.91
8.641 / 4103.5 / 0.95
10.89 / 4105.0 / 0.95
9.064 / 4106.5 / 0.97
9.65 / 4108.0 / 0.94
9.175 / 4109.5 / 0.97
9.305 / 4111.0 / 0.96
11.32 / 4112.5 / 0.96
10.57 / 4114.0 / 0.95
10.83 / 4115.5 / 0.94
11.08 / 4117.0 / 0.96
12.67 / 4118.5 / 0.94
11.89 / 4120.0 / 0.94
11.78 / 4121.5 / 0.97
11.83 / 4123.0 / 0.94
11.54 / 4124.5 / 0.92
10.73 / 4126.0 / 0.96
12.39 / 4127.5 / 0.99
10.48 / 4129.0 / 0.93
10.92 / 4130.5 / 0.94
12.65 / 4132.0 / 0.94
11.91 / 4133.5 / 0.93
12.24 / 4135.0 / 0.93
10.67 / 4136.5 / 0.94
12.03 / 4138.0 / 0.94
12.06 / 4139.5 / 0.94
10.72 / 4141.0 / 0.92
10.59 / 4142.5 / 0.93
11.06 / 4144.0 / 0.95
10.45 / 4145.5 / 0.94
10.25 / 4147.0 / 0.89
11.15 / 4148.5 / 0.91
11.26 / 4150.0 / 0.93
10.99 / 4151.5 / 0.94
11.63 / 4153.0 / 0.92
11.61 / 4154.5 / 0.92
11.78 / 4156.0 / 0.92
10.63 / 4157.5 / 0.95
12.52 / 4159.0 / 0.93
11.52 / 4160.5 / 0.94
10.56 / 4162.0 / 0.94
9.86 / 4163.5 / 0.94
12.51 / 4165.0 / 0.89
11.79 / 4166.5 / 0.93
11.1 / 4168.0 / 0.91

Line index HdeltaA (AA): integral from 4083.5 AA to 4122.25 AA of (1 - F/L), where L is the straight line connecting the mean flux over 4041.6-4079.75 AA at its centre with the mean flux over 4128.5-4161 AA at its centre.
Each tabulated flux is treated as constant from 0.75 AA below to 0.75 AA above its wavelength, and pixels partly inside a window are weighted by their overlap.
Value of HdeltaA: 5.2 AA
